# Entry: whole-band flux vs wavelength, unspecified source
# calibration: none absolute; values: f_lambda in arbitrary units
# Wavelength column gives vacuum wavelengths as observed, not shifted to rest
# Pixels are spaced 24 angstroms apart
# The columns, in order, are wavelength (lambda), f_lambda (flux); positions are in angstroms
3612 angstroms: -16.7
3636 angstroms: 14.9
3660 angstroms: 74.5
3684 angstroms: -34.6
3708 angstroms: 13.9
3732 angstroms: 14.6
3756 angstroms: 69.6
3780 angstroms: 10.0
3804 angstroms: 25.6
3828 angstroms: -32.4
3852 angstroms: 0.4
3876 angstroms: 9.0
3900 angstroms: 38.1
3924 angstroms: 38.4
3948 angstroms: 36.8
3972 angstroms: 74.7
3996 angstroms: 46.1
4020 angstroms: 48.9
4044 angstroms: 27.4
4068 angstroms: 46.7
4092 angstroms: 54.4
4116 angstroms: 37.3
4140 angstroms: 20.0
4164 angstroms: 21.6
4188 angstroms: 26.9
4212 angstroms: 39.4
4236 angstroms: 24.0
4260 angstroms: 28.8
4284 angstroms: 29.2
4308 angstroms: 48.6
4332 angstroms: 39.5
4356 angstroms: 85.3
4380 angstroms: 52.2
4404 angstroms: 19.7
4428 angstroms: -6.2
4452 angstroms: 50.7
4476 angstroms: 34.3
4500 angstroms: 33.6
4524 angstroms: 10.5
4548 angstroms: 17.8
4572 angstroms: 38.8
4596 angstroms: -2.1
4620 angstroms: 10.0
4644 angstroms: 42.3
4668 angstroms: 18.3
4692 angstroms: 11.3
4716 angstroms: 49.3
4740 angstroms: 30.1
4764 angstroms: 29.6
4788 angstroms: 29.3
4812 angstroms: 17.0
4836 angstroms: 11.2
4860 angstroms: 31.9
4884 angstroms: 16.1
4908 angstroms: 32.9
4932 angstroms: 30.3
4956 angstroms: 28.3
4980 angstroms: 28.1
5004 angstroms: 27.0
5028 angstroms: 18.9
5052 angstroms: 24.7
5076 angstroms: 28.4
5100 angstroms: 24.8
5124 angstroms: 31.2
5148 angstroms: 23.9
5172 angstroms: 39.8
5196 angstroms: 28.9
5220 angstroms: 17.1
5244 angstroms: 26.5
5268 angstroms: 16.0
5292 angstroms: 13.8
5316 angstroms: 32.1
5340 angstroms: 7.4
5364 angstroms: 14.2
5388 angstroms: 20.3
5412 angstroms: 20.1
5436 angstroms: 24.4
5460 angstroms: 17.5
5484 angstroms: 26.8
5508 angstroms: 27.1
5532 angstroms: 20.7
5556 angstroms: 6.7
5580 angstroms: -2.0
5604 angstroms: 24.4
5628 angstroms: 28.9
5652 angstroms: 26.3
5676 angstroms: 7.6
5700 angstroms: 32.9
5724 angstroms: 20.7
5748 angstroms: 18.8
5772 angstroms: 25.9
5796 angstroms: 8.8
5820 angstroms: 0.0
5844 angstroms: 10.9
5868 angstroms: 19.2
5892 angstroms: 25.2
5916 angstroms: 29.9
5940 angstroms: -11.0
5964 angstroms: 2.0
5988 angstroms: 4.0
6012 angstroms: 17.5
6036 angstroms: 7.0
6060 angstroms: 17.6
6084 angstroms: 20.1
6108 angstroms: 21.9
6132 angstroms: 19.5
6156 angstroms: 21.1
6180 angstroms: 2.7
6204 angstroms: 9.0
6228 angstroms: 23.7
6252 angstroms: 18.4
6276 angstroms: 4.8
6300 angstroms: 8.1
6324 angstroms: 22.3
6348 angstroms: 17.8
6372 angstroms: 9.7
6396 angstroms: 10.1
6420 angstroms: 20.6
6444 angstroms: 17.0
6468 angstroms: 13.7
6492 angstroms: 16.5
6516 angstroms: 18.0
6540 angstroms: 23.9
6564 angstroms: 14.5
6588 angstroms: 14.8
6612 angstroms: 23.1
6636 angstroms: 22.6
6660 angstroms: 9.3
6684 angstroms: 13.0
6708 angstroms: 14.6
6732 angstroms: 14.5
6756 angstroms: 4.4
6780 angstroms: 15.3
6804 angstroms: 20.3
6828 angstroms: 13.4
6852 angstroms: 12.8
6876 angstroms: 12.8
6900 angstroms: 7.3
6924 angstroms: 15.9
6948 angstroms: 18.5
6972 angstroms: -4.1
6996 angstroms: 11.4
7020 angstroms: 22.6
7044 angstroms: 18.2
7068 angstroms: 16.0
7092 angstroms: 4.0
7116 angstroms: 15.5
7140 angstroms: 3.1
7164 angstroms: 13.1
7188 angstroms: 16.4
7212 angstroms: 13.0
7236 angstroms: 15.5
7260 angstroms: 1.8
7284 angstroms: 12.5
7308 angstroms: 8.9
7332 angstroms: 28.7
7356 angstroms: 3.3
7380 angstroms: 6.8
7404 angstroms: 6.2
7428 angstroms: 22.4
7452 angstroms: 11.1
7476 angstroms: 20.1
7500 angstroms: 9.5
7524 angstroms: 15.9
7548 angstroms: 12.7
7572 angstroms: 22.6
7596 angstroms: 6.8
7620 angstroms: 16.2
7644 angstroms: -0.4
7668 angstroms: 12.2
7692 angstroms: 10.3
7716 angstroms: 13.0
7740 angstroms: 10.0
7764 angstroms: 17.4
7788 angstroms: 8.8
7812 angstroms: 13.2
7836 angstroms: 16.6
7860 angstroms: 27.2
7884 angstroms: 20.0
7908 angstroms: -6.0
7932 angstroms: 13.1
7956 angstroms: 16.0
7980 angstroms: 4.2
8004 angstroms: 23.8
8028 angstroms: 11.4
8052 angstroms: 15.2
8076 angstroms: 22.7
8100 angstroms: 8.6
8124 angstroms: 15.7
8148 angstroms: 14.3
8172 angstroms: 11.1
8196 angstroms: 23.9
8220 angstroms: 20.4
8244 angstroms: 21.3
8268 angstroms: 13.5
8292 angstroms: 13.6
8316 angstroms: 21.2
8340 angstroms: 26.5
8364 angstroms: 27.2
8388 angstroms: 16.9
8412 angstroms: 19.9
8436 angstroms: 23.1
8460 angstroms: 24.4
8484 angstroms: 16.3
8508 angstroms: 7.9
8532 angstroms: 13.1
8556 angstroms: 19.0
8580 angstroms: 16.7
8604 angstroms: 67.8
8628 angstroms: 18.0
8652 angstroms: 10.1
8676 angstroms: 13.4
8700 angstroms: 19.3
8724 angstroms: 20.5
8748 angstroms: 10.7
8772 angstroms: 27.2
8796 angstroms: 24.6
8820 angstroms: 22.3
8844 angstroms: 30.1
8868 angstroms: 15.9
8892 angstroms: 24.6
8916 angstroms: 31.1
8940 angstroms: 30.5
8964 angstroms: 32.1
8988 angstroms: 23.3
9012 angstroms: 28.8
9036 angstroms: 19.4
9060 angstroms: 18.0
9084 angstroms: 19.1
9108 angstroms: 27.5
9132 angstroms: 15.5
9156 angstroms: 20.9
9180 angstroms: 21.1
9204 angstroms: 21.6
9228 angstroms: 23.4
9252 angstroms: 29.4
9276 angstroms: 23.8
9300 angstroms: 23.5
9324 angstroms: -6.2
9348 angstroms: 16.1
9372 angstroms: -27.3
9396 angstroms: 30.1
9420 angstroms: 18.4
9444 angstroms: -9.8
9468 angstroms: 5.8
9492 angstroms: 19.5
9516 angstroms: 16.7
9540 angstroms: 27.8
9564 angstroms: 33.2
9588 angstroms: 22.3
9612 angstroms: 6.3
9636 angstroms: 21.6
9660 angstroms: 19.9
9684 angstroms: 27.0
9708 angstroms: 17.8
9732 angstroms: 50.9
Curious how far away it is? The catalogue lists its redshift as 1.307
